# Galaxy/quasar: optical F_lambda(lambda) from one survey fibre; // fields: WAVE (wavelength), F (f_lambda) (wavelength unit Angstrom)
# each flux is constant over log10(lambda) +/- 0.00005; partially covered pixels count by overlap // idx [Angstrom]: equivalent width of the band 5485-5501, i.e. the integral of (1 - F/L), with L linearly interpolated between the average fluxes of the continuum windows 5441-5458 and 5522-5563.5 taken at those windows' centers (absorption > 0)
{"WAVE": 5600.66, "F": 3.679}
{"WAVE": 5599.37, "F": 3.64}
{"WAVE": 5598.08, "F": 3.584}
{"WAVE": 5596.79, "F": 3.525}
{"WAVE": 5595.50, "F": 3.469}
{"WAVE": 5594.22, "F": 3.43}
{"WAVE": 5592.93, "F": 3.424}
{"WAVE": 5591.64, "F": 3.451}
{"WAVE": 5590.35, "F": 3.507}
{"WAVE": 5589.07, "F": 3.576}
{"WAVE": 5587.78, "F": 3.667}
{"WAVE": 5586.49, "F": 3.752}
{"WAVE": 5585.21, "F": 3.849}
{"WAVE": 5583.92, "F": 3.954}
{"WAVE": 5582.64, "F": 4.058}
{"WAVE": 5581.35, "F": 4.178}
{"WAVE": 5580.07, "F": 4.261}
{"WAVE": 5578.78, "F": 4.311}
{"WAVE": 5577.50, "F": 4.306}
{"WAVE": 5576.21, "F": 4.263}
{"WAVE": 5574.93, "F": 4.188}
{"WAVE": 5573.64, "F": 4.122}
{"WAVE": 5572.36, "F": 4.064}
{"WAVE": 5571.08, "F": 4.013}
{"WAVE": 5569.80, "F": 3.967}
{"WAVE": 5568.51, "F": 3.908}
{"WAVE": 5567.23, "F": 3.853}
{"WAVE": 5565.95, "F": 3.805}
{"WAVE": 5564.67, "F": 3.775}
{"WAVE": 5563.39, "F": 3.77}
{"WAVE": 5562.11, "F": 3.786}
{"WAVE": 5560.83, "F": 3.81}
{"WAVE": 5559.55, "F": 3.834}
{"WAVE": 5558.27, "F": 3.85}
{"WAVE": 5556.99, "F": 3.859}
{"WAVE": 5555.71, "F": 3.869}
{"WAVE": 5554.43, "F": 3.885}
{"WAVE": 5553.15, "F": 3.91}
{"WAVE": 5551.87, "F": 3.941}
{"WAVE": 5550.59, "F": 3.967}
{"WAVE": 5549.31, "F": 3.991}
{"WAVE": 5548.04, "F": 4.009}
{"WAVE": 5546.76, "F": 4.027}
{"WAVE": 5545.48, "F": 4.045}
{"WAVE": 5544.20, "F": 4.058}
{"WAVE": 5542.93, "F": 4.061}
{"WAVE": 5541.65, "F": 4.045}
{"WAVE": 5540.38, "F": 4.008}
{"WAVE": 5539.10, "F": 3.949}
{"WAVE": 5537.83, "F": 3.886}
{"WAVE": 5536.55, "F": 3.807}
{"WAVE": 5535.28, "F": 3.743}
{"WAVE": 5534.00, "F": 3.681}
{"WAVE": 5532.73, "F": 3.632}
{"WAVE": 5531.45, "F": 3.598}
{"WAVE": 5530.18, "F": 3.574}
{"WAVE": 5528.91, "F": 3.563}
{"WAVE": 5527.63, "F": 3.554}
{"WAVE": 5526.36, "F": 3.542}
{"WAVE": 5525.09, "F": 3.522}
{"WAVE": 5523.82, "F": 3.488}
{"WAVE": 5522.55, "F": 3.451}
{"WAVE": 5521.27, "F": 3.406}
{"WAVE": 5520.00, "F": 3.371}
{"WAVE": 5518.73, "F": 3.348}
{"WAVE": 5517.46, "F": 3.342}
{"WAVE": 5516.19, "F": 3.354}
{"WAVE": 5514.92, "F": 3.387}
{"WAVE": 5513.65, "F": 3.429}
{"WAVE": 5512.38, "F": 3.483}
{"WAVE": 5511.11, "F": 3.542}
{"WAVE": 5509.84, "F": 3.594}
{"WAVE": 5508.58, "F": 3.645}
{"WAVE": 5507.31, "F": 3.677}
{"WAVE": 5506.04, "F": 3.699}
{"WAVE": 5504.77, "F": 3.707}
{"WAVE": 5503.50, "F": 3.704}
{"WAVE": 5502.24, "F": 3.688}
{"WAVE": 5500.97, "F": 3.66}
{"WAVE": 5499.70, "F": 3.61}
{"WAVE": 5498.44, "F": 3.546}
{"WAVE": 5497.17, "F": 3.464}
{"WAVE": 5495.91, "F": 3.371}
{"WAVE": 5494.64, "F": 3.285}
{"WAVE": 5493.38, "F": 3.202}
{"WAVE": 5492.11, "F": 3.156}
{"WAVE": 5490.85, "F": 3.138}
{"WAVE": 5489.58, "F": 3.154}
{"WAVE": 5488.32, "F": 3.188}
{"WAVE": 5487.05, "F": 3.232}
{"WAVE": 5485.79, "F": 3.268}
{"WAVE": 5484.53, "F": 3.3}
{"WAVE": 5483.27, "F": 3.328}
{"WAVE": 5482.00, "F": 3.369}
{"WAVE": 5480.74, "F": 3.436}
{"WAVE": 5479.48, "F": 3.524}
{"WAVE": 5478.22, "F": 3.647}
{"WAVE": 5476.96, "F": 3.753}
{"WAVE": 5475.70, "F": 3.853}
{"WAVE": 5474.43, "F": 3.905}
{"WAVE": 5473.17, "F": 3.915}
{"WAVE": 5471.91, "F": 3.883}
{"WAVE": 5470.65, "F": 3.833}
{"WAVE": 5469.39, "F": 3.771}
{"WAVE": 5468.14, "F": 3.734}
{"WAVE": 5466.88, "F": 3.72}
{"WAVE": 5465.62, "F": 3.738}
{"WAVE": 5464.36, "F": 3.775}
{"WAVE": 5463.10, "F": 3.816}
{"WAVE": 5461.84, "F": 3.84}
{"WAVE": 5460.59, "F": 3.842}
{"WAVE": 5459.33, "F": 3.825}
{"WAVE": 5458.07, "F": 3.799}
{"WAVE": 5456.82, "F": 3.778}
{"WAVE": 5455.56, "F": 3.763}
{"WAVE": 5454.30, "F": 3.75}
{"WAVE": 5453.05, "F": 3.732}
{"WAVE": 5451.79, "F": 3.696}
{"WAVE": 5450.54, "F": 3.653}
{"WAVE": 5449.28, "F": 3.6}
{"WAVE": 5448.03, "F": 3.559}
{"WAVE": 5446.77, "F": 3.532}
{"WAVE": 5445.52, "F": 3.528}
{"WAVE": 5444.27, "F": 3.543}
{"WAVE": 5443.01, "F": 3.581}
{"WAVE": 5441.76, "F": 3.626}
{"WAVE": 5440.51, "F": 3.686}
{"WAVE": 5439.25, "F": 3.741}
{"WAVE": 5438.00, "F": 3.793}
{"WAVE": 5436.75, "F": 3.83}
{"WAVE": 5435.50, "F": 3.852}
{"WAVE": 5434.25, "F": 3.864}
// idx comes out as 1.76 Angstrom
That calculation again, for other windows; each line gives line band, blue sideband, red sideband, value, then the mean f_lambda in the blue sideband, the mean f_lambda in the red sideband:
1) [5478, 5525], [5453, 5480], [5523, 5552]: 4.45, 3.78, 3.81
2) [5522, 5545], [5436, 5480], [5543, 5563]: 0.89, 3.73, 3.92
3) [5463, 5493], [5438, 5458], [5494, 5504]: 0.33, 3.66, 3.54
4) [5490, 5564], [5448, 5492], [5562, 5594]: 2.23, 3.63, 3.91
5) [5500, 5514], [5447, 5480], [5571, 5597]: 0.65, 3.76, 3.88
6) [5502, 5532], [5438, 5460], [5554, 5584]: 2.54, 3.67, 3.99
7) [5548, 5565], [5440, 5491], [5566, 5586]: 0.53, 3.63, 4.08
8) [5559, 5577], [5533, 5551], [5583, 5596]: -0.85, 3.94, 3.62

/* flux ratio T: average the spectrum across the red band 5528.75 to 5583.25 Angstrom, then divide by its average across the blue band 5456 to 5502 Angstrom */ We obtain 1.1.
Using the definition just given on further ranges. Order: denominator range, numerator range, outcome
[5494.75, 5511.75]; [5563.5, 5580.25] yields 1.13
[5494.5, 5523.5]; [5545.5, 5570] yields 1.11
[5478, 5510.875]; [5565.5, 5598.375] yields 1.12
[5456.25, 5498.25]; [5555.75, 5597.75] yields 1.08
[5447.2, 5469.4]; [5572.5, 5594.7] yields 1.04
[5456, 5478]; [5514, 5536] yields 0.92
